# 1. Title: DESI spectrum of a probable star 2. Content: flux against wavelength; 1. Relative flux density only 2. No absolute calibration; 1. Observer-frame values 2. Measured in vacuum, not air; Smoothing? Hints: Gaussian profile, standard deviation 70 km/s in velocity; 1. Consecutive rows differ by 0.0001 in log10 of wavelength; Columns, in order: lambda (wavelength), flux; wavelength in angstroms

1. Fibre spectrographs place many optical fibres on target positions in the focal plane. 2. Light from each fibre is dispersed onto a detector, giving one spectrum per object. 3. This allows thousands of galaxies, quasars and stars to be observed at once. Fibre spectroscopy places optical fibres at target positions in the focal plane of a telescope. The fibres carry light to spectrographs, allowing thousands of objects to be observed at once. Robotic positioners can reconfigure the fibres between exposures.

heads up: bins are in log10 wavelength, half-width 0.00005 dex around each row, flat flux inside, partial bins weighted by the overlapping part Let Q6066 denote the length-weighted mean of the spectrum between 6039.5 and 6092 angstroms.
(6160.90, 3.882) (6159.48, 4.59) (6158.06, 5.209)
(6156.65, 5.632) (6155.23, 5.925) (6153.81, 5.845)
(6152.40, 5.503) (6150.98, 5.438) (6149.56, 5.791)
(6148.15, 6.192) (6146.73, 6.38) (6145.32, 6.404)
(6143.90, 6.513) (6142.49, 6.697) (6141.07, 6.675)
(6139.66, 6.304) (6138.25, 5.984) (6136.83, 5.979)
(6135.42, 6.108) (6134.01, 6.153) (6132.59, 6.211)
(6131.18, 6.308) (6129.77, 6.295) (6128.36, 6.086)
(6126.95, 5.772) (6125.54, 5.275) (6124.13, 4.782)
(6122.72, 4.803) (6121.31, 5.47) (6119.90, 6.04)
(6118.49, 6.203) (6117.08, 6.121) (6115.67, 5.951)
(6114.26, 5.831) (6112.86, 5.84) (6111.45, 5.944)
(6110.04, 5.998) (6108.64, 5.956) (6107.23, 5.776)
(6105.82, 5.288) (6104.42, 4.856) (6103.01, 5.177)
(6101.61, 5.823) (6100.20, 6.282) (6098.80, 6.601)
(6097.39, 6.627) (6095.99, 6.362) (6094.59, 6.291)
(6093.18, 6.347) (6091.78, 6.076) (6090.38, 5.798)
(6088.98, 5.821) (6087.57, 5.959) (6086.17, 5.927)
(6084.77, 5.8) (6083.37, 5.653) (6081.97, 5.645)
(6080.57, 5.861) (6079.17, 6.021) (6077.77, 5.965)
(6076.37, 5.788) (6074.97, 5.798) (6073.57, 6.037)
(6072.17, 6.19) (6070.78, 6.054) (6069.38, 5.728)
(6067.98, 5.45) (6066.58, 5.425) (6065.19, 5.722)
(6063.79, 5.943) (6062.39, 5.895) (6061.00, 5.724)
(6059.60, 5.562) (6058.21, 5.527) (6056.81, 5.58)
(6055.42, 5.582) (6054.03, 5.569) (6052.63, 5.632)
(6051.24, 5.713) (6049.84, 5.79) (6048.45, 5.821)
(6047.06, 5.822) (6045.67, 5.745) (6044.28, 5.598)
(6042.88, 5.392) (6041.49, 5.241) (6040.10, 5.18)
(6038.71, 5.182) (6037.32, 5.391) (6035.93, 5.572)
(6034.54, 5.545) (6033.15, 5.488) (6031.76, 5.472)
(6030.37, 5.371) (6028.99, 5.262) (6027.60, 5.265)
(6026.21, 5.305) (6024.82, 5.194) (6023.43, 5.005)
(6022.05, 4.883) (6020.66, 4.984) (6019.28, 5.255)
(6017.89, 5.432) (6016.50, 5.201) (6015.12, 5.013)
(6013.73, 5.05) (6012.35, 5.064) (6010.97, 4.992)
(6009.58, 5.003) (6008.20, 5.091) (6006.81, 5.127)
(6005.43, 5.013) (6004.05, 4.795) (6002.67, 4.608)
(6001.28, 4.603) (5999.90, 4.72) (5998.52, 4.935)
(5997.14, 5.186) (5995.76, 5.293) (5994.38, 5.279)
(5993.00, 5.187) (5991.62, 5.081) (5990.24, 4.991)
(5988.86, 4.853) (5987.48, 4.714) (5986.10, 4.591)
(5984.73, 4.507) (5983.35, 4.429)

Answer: 5.74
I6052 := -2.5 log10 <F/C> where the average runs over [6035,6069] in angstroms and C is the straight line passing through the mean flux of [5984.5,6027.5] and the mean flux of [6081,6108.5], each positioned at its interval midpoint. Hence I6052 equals -0.02 mag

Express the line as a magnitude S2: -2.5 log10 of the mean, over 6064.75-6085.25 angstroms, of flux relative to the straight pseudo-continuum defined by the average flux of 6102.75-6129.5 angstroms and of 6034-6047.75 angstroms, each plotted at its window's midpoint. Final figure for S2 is -0.05 mag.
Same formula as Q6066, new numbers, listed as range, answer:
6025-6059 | 5.5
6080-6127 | 5.82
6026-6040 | 5.38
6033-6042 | 5.37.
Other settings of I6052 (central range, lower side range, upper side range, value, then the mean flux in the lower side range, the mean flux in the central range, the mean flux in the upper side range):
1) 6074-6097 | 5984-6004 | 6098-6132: -0.07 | 4.89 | 5.96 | 5.77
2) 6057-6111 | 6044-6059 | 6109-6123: -0.02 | 5.68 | 5.86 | 5.85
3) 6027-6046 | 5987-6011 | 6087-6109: -0.01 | 4.97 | 5.4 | 5.94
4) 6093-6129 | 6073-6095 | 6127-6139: 0.04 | 5.92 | 5.82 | 6.12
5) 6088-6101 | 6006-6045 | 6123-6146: -0.08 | 5.23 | 6.23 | 6.07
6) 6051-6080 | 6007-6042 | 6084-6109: -0.03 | 5.22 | 5.76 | 5.93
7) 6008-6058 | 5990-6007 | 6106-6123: -0.02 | 4.98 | 5.36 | 5.83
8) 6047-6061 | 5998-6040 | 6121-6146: -0.05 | 5.13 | 5.66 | 6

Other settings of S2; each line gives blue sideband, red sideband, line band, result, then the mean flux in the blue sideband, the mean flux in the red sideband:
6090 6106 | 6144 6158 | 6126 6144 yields -0.05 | 5.99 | 5.9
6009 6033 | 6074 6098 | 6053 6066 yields 0.00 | 5.17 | 5.98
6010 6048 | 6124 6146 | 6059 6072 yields -0.03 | 5.29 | 6.13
